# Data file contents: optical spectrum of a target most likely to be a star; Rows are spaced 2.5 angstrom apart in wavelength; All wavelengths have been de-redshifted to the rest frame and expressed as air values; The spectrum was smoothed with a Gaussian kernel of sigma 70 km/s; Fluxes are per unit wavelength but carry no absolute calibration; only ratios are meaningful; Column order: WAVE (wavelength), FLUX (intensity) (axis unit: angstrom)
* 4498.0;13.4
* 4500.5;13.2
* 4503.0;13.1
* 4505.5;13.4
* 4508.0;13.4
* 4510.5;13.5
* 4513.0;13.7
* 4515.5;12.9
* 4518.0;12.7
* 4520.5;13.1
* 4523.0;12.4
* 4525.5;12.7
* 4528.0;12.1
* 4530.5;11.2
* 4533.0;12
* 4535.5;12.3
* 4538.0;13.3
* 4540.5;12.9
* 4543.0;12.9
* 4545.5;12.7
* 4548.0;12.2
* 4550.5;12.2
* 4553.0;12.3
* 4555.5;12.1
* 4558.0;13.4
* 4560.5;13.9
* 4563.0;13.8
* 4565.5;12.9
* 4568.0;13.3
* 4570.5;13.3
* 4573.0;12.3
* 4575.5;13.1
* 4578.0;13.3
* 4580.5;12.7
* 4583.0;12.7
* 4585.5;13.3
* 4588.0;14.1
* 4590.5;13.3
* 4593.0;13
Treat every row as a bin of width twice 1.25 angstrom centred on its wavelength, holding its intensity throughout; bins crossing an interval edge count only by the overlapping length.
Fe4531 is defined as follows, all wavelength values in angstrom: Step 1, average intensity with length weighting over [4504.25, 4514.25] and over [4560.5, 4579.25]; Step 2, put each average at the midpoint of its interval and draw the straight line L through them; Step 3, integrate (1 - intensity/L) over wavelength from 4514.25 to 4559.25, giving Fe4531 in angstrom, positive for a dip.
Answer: 2.8 angstrom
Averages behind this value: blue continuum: 13.5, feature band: 12.5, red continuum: 13.2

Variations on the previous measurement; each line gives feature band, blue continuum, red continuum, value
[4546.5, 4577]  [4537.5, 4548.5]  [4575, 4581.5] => 0.07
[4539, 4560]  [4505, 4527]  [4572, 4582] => 0.50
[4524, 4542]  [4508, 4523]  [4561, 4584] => 1.03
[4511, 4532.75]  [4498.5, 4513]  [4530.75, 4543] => 0.56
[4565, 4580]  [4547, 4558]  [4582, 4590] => -0.08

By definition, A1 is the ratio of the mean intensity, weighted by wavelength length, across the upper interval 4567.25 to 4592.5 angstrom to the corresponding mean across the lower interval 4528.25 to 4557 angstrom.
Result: 1.06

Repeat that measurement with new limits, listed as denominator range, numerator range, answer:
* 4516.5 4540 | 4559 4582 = 1.06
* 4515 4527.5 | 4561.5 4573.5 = 1.04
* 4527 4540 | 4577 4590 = 1.08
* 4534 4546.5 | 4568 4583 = 1.01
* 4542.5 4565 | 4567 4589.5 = 1.02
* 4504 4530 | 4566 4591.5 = 1.01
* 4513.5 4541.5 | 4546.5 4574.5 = 1.03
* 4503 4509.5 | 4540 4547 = 0.96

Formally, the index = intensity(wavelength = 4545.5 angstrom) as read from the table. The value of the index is 12.7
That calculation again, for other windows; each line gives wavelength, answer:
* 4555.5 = 12.1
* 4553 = 12.3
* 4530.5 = 11.2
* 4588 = 14.1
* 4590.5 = 13.3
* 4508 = 13.4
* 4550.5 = 12.2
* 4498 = 13.4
